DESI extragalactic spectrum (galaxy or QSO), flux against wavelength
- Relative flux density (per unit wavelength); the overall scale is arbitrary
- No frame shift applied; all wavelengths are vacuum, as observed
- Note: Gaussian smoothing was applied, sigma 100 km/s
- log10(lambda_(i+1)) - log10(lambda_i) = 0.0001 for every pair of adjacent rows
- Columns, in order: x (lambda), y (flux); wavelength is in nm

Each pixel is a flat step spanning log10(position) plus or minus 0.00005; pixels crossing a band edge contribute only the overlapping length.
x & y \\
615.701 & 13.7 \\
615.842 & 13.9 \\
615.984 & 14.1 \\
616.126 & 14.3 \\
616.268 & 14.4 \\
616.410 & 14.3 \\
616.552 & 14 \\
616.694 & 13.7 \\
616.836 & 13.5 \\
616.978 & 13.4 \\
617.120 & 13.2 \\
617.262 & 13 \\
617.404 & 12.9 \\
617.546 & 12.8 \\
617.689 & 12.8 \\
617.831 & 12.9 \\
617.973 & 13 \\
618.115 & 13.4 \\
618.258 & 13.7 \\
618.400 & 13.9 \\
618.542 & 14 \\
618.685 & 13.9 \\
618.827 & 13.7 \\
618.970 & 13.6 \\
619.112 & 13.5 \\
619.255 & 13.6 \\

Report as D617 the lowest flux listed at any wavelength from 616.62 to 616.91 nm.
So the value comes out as 13.5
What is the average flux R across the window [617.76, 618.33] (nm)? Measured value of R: 13.3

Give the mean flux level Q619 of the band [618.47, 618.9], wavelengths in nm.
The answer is 13.9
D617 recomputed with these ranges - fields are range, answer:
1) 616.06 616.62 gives 14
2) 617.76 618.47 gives 12.9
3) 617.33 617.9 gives 12.8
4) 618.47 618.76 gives 13.9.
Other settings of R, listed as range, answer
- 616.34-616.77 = 14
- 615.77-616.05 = 14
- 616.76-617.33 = 13.3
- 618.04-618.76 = 13.8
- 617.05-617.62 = 13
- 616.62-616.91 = 13.6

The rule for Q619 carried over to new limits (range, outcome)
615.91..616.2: 14.2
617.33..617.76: 12.8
